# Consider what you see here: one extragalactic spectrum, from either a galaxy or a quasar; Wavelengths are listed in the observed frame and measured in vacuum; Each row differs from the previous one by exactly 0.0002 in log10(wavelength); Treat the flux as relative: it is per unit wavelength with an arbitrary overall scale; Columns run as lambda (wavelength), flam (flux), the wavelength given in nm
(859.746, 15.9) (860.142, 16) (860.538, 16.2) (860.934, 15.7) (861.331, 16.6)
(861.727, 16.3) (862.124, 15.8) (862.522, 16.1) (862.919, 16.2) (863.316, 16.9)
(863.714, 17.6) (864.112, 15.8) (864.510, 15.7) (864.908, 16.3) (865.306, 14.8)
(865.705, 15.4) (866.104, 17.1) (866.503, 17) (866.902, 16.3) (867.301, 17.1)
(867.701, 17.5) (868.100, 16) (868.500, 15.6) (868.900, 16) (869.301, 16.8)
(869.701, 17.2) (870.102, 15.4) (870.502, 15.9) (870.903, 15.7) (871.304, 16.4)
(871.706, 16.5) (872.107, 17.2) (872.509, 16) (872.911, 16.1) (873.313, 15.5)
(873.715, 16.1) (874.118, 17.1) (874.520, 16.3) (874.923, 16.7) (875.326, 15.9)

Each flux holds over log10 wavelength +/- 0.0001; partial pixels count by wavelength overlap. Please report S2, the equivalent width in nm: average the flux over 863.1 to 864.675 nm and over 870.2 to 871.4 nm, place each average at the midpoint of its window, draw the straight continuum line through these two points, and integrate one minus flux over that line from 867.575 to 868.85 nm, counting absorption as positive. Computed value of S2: -0.01 nm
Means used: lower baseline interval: 16.5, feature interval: 16.3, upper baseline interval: 15.9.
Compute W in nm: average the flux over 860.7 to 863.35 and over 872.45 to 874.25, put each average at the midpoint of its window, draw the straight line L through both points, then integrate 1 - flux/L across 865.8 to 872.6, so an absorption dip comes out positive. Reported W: -0.122 nm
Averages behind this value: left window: 16.2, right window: 16.1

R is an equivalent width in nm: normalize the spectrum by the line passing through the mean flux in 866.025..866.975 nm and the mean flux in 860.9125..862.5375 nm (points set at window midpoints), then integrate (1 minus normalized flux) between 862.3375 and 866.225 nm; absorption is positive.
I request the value 0.08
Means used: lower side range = 16.1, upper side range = 16.8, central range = 16.2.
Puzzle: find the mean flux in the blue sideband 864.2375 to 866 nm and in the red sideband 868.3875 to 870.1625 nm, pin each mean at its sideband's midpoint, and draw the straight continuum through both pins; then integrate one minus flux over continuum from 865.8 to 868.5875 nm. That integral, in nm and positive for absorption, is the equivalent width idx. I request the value -0.12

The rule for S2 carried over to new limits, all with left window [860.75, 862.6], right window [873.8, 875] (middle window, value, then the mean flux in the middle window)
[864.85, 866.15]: 0.04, 15.7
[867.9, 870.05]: 0.02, 16.3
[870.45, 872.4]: 0.02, 16.4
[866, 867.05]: -0.03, 16.8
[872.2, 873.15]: 0.02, 16.2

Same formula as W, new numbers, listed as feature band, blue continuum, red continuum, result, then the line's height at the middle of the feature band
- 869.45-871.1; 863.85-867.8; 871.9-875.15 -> 0.03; 16.3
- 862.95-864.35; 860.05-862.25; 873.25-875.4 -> -0.04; 16.2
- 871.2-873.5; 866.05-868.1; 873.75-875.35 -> 0.05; 16.6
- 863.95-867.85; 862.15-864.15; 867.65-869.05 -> 0.01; 16.3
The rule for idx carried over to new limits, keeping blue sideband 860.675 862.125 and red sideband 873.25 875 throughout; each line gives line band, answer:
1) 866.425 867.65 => -0.05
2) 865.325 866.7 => 0.00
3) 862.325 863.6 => -0.02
